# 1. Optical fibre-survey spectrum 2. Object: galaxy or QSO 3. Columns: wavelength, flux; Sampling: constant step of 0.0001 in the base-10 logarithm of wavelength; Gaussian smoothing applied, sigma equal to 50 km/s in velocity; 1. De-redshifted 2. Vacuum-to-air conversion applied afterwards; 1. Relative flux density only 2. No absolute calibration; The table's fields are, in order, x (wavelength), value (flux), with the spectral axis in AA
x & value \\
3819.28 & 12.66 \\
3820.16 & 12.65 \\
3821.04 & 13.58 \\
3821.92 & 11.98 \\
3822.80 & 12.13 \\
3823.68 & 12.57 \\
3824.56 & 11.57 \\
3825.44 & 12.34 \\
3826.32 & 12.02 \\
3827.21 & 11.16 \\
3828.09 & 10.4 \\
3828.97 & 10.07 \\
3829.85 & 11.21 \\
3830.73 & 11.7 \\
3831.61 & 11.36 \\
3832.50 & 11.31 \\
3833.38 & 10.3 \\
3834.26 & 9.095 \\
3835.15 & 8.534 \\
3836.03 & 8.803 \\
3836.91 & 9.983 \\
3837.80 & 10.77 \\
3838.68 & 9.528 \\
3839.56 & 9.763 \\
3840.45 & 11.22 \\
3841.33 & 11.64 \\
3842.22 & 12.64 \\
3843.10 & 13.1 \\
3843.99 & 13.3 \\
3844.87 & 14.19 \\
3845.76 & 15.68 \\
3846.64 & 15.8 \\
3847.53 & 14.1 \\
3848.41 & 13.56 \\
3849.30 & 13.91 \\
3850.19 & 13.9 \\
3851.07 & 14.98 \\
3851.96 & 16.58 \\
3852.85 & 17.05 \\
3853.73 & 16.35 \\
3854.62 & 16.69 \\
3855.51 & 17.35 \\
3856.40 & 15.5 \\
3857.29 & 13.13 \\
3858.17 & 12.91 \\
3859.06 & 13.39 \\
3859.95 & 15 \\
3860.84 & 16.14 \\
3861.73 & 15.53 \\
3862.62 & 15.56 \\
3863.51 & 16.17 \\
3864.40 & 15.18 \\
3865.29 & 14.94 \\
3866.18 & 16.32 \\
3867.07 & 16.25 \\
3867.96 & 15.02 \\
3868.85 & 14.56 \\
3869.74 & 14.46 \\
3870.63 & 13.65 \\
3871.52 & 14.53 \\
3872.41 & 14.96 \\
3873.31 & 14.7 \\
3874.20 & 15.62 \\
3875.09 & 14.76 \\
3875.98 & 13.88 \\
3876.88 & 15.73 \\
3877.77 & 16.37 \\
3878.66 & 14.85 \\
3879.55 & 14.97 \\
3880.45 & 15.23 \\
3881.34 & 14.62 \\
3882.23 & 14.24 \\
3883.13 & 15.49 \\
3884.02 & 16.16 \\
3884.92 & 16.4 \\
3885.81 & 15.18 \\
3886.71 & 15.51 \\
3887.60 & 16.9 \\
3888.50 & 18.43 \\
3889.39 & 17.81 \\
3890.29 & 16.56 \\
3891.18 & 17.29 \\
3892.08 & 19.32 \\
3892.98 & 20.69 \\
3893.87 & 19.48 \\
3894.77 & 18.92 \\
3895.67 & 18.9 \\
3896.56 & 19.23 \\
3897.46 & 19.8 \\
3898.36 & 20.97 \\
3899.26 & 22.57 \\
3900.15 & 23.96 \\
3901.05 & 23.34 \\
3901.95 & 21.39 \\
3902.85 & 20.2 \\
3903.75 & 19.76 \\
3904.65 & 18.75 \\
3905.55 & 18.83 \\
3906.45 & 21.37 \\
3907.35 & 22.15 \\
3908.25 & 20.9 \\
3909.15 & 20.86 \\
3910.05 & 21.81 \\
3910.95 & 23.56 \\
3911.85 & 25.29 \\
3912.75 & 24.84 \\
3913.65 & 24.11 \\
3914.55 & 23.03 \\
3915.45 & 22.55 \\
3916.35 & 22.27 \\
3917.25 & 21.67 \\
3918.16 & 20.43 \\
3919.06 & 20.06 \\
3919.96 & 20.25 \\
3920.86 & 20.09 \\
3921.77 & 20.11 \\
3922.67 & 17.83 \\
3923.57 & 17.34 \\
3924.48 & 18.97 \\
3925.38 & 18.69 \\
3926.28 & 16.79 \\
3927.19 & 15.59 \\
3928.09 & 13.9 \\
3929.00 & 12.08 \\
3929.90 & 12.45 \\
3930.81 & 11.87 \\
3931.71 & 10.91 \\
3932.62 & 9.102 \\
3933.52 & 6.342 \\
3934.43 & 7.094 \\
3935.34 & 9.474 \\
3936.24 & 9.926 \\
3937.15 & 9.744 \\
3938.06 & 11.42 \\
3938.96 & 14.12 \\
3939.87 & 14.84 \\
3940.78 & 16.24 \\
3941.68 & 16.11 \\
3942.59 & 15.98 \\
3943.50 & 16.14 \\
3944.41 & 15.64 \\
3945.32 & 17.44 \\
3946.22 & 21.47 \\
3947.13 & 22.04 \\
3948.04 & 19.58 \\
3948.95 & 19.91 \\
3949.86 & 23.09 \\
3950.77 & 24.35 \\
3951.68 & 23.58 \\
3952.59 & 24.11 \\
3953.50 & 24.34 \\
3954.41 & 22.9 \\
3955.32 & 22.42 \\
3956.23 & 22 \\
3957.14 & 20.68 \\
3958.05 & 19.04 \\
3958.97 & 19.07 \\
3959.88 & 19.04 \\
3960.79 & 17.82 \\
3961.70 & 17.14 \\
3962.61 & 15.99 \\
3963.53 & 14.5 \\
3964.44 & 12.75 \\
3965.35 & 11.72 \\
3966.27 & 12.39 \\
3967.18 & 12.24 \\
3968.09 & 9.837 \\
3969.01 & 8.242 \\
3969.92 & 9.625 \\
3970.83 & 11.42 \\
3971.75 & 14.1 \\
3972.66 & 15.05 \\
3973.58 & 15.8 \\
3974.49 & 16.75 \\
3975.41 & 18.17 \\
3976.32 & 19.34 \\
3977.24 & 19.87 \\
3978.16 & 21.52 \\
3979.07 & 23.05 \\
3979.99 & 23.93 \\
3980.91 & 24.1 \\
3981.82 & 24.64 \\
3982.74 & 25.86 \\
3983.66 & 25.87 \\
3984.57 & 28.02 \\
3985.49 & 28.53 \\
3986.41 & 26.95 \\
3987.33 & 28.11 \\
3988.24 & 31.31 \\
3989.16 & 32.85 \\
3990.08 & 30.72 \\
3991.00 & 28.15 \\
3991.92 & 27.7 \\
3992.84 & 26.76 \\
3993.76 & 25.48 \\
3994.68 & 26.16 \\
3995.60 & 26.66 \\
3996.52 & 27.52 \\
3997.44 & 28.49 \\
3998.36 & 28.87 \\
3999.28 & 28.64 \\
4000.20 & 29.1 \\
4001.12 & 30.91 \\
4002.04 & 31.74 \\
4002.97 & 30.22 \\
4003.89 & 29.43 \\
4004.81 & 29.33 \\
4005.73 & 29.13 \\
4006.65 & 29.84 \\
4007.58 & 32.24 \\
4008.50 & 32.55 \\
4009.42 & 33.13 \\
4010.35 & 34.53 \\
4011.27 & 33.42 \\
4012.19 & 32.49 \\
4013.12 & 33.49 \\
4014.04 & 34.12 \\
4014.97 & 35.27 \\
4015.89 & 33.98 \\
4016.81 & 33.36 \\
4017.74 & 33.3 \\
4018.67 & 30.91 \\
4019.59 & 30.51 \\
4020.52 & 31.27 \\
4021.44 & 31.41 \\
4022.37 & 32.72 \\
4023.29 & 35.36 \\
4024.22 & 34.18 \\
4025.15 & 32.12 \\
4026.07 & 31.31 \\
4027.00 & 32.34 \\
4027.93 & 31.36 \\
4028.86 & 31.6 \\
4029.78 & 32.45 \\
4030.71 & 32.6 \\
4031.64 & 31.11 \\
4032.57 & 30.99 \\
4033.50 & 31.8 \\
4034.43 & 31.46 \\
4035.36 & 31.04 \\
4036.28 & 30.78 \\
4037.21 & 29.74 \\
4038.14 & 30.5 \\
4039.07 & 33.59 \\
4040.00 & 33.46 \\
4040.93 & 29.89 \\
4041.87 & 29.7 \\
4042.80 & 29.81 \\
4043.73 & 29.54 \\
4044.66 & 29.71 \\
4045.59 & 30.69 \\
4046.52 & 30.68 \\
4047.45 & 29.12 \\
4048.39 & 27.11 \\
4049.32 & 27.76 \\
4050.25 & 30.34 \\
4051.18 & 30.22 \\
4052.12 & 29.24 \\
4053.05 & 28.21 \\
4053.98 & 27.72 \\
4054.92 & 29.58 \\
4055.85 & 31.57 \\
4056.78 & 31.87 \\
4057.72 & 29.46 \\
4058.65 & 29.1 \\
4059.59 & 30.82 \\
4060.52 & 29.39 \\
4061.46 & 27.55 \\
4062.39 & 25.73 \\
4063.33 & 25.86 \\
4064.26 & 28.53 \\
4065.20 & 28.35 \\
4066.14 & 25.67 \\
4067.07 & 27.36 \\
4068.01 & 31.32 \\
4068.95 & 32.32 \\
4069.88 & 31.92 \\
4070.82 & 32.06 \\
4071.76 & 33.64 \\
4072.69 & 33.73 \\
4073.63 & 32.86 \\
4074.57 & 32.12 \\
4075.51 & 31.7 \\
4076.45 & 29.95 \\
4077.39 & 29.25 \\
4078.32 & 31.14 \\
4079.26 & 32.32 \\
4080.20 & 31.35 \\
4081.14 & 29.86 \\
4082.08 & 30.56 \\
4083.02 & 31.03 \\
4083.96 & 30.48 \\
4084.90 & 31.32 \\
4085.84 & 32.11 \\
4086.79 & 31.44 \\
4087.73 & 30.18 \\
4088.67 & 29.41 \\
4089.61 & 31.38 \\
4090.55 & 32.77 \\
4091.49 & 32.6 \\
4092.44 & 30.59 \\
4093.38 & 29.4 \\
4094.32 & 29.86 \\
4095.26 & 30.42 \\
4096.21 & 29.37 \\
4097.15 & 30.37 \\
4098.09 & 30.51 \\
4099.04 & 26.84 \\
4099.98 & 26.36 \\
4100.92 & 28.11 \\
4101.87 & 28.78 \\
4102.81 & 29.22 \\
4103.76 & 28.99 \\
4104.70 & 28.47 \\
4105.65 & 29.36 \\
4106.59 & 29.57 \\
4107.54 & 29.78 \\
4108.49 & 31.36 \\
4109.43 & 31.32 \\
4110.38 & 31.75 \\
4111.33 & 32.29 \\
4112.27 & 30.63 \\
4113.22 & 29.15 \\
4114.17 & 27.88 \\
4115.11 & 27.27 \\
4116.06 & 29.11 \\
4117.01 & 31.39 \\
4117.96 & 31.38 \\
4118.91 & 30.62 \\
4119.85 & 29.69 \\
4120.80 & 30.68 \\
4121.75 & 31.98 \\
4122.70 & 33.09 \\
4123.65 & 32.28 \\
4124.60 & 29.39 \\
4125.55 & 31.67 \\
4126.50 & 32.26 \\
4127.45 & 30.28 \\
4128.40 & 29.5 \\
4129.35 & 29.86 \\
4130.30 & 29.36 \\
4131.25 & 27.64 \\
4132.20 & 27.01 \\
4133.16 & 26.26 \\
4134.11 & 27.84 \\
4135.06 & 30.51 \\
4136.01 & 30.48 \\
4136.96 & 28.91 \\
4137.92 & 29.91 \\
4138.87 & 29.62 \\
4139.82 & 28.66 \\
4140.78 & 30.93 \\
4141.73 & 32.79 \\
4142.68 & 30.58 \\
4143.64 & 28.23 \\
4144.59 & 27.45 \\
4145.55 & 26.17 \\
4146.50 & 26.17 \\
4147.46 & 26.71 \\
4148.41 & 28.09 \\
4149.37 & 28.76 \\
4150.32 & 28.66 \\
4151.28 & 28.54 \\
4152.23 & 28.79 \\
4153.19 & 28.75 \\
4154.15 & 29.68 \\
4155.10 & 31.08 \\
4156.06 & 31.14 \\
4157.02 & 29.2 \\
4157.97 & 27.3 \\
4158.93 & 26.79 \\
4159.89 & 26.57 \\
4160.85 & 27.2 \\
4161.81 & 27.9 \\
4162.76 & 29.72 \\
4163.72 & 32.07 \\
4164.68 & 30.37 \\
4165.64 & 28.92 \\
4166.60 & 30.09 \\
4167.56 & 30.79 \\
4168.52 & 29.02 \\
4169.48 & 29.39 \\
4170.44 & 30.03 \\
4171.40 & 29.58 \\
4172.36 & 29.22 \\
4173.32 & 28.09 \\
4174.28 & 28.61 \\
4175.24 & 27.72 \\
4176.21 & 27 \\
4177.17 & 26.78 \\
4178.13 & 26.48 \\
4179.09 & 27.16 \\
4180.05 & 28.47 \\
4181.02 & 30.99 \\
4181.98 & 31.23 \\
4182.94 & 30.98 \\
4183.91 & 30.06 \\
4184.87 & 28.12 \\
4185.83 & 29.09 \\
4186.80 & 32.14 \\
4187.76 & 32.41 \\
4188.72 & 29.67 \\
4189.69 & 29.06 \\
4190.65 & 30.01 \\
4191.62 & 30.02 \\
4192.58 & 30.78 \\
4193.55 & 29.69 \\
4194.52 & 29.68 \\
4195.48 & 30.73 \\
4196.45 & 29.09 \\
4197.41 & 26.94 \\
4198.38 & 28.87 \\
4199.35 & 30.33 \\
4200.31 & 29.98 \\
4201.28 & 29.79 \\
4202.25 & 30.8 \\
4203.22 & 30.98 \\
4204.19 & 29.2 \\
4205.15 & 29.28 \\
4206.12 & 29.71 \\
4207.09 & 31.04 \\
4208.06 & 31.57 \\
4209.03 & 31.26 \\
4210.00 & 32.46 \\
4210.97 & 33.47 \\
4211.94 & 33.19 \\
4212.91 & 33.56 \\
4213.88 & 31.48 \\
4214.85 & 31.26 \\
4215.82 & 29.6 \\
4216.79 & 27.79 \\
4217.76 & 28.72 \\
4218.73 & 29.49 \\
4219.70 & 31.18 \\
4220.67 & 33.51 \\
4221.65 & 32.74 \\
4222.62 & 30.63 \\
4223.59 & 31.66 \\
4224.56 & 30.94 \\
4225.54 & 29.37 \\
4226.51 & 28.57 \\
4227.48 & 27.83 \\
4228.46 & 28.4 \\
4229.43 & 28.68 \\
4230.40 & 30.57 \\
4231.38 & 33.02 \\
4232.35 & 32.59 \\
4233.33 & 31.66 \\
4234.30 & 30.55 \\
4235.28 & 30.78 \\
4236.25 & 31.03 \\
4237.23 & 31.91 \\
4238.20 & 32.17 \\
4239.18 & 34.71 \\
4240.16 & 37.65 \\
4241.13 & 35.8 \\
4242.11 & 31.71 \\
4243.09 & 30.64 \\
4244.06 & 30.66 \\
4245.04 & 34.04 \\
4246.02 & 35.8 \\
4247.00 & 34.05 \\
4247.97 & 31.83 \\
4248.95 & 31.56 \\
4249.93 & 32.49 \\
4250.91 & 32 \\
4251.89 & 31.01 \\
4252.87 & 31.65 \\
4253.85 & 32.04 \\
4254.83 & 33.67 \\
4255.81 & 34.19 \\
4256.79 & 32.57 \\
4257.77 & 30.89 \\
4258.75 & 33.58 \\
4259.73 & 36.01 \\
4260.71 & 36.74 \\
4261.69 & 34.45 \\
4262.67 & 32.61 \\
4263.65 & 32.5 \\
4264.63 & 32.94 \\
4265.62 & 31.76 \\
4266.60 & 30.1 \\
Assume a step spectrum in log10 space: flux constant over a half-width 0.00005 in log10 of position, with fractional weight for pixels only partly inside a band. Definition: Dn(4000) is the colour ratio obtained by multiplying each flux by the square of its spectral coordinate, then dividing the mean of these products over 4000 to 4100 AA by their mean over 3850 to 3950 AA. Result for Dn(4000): 1.95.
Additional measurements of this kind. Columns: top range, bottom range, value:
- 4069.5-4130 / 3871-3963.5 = 1.86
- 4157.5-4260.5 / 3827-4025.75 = 1.79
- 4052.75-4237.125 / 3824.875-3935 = 2.13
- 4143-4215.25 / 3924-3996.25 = 1.75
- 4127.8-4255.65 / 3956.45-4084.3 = 1.18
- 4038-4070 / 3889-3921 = 1.52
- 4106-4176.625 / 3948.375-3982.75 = 1.75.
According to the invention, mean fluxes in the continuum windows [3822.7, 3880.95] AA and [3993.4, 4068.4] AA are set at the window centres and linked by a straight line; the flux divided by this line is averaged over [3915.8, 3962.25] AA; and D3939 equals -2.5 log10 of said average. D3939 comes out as 0.25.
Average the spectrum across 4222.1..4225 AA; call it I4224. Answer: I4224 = 31.2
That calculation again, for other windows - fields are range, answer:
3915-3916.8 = 22.5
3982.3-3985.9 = 27.1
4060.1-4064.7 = 27.4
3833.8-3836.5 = 8.84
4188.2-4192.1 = 29.7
